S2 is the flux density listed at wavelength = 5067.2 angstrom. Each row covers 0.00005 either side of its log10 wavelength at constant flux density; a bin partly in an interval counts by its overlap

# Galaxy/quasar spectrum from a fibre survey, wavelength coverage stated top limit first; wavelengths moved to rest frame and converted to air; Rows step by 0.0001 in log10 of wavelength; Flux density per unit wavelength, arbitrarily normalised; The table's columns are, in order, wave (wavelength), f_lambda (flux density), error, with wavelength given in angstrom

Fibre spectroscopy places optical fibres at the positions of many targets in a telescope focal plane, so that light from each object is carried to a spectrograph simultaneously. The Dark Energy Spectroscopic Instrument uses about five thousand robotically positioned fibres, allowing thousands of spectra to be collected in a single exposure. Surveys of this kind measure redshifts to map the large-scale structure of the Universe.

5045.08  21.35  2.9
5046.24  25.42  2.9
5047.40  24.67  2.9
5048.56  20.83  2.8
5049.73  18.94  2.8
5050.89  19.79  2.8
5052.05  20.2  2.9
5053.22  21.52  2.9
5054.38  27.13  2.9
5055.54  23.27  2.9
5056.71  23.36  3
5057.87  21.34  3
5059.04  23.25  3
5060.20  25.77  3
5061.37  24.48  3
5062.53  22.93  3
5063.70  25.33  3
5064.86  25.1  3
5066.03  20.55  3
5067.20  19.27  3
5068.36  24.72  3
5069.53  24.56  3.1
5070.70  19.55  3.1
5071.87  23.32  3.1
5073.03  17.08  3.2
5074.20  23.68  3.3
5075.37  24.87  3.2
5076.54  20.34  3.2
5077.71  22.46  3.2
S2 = 19.27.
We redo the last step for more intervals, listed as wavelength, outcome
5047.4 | 24.67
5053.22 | 21.52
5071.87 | 23.32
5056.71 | 23.36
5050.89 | 19.79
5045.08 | 21.35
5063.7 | 25.33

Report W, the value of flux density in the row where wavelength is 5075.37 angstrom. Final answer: 24.87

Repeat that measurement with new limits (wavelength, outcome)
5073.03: 17.08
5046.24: 25.42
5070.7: 19.55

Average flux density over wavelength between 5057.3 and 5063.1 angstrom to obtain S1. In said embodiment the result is 23.6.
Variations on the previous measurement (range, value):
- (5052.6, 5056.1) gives 24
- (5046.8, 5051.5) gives 21.1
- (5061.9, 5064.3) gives 24.2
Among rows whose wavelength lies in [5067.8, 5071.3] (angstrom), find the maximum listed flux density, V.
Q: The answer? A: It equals 24.72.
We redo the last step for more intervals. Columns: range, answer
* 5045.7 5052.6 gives 25.42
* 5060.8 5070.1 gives 25.33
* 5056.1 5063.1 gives 25.77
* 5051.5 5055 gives 27.13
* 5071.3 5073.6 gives 23.32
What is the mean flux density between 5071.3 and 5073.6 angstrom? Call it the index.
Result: 20.3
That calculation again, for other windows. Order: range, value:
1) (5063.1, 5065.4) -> 25.2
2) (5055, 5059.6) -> 22.8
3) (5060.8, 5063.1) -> 23.8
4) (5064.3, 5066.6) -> 22.8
